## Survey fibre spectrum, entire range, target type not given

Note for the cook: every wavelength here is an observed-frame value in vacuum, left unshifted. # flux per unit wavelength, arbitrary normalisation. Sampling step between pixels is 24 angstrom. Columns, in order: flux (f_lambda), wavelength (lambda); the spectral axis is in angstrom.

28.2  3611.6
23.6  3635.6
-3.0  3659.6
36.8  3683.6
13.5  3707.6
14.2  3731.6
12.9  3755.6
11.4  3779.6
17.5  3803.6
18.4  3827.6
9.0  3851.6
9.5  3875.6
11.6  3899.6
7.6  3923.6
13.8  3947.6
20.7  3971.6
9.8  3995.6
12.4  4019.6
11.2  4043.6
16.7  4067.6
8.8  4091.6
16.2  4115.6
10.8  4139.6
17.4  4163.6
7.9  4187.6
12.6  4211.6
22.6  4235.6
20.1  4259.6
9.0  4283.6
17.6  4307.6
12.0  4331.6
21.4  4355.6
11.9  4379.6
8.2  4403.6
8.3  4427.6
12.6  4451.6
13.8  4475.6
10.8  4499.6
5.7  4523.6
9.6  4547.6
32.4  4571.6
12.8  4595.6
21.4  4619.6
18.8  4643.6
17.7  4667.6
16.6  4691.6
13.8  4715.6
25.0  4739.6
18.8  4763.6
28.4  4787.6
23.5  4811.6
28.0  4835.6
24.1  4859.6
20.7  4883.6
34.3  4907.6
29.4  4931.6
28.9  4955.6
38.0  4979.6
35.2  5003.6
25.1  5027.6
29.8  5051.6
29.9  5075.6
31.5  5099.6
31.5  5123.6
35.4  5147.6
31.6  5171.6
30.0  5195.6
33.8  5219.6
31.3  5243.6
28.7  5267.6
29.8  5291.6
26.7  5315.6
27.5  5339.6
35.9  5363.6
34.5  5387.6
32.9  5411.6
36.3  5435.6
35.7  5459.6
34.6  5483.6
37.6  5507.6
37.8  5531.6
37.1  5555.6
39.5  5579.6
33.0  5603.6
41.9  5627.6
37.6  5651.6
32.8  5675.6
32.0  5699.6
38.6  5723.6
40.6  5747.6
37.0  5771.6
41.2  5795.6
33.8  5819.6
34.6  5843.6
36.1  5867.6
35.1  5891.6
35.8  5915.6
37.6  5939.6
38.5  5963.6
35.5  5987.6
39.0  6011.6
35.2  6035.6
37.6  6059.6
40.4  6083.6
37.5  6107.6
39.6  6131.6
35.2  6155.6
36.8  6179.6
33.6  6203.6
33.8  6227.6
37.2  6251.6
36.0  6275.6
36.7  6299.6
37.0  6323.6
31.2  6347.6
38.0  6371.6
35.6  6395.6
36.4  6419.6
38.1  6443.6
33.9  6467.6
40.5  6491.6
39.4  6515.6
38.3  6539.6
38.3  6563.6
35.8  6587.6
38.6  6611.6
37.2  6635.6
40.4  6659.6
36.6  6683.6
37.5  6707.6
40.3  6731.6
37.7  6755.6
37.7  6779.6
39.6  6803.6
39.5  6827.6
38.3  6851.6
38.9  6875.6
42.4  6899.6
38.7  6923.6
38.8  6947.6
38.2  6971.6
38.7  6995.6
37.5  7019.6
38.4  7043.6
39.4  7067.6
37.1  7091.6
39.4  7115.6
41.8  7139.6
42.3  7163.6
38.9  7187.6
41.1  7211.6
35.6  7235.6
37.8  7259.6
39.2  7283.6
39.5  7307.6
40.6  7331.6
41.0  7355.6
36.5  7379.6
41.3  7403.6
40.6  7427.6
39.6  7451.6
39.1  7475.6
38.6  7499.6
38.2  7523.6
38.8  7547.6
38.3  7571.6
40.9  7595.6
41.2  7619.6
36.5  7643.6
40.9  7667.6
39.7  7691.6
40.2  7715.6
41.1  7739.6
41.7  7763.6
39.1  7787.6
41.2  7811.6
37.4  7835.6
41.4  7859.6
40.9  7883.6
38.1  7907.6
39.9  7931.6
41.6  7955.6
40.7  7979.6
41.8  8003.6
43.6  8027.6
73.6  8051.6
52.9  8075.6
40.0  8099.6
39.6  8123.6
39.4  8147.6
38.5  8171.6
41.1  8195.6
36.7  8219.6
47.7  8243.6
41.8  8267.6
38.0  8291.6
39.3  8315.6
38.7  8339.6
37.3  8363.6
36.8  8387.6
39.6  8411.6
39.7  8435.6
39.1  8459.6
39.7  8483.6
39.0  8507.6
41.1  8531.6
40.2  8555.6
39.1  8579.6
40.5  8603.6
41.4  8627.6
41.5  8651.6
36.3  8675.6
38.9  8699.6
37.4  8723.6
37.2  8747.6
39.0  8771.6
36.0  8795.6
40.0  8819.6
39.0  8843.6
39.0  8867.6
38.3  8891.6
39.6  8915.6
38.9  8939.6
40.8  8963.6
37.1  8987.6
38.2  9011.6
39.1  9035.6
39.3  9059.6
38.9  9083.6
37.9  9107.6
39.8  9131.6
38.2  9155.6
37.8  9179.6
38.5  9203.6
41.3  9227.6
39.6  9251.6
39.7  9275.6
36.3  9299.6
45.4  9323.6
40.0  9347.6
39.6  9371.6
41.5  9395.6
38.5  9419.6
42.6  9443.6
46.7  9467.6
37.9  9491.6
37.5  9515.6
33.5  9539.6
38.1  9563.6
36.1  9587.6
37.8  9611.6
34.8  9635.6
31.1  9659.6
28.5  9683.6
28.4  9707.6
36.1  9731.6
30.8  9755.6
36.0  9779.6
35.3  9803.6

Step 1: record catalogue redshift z 0.226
